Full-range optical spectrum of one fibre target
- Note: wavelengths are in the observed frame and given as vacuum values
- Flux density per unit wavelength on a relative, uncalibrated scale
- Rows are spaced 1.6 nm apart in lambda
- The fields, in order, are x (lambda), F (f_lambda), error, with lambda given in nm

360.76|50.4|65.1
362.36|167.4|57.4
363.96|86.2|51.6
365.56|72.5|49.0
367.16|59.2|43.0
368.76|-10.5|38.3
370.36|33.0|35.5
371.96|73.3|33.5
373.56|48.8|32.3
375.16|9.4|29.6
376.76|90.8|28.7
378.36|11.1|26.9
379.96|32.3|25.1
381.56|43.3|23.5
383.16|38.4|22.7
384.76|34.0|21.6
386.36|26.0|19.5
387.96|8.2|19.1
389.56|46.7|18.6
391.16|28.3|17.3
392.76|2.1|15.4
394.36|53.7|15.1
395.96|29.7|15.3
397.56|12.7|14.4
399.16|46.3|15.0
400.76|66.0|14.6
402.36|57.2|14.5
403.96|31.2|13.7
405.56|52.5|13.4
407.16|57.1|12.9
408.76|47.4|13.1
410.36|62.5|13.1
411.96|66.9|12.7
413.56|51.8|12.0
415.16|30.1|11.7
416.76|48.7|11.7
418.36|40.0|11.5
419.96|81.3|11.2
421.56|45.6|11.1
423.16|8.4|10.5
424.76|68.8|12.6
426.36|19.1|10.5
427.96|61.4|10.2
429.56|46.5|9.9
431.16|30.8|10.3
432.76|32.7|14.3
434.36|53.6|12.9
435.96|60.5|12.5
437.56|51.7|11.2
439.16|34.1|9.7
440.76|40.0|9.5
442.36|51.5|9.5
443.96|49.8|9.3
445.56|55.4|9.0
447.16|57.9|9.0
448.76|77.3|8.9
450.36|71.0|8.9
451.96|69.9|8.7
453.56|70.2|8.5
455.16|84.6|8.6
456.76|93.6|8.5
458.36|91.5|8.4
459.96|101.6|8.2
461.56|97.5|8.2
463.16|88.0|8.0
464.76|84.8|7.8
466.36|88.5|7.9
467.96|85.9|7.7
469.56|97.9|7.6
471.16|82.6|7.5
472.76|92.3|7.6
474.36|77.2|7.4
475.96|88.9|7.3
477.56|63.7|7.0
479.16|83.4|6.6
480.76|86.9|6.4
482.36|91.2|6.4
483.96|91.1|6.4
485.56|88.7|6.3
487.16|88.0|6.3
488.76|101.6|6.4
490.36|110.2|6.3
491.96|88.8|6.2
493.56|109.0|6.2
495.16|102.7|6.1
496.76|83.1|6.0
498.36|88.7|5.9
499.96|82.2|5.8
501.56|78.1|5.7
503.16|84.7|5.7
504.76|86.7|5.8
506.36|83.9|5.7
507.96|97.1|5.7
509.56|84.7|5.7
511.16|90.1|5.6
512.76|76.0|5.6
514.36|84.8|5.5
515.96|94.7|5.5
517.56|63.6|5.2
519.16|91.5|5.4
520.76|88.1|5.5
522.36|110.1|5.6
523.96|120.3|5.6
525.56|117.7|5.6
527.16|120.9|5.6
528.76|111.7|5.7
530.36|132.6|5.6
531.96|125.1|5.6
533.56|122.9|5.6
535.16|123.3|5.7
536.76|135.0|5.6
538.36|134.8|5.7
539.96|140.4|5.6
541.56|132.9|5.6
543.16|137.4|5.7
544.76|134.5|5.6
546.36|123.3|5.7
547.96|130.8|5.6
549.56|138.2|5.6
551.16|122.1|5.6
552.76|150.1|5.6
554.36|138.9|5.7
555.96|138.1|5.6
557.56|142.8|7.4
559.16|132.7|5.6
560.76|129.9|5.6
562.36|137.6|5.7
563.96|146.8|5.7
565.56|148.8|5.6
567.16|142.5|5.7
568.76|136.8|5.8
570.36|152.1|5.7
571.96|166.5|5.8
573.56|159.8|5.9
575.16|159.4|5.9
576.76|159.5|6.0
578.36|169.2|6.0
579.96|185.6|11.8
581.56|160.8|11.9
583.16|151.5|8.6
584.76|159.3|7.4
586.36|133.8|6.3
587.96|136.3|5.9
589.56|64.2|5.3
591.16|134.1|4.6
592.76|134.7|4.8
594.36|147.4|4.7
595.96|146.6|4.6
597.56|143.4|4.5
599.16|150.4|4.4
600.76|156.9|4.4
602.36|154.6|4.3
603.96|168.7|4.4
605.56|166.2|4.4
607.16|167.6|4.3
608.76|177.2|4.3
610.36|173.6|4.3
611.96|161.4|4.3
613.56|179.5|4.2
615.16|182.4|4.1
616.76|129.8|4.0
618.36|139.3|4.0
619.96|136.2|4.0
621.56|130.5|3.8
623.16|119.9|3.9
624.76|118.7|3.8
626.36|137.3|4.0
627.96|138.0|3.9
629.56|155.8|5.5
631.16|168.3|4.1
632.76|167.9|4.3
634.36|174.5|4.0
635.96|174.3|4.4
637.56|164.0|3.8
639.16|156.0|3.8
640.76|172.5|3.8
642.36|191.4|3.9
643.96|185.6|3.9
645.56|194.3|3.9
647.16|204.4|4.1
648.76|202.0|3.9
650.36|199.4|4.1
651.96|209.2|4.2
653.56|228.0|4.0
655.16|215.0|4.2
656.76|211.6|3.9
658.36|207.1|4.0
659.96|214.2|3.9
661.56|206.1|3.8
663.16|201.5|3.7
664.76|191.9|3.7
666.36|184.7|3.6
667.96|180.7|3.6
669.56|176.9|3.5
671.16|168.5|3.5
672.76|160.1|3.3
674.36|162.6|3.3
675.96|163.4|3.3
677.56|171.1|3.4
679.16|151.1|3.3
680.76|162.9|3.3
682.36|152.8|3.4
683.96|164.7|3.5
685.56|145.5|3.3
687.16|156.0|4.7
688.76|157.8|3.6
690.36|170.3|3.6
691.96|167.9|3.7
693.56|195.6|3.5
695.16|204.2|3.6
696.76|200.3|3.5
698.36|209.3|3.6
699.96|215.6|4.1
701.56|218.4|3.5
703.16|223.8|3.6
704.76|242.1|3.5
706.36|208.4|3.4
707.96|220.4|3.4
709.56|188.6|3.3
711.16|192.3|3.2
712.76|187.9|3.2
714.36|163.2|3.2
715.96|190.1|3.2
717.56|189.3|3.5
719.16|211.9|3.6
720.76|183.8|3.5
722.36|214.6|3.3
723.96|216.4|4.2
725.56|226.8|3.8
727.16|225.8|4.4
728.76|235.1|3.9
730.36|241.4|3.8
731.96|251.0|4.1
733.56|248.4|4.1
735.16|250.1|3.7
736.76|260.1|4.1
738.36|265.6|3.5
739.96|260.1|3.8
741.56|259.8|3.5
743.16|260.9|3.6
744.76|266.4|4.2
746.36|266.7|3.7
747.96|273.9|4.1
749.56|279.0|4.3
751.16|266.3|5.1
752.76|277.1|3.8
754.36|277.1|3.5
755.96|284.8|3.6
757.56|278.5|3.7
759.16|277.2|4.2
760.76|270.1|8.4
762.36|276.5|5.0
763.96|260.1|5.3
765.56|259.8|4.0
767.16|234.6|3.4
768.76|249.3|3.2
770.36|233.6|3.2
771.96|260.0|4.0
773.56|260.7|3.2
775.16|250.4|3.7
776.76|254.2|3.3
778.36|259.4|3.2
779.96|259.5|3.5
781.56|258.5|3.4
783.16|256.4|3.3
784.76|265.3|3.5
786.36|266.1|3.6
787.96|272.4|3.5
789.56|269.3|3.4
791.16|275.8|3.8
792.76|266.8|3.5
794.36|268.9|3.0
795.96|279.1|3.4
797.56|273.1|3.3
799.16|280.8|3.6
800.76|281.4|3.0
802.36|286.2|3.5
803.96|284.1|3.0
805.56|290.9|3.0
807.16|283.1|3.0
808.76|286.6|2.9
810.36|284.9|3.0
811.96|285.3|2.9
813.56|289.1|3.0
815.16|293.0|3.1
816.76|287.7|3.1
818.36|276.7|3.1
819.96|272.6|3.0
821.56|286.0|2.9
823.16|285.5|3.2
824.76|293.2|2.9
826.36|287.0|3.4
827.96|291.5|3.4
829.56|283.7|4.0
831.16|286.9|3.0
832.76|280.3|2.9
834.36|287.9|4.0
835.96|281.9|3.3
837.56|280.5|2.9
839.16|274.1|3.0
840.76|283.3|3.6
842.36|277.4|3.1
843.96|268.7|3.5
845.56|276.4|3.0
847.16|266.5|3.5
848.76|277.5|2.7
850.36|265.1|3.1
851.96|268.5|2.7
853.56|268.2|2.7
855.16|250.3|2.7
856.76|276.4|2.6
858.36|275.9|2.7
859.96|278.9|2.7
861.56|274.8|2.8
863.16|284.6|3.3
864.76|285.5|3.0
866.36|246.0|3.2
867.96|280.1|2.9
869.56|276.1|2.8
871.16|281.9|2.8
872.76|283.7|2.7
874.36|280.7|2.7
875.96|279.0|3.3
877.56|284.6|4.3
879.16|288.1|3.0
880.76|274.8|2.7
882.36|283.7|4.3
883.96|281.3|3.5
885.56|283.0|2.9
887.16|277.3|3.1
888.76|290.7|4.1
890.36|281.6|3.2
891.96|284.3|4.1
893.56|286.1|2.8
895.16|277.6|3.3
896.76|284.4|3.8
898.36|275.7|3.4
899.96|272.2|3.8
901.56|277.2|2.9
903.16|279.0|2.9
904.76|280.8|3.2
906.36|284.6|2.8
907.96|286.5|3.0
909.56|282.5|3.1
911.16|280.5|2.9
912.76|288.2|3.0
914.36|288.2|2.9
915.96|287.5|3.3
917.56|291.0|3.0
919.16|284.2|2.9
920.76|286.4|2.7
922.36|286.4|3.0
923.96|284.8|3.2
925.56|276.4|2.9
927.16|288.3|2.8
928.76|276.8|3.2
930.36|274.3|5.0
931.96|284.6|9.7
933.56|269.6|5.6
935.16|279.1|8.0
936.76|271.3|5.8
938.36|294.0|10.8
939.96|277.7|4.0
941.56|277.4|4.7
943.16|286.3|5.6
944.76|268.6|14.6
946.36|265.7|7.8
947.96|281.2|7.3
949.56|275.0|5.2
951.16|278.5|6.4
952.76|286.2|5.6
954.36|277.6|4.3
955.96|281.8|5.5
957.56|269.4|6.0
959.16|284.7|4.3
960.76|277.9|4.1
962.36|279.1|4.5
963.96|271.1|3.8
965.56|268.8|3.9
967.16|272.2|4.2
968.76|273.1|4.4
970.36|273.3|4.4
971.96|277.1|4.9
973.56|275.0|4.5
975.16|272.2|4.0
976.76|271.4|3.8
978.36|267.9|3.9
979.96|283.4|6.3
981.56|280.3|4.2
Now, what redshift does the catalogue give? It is 0.000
